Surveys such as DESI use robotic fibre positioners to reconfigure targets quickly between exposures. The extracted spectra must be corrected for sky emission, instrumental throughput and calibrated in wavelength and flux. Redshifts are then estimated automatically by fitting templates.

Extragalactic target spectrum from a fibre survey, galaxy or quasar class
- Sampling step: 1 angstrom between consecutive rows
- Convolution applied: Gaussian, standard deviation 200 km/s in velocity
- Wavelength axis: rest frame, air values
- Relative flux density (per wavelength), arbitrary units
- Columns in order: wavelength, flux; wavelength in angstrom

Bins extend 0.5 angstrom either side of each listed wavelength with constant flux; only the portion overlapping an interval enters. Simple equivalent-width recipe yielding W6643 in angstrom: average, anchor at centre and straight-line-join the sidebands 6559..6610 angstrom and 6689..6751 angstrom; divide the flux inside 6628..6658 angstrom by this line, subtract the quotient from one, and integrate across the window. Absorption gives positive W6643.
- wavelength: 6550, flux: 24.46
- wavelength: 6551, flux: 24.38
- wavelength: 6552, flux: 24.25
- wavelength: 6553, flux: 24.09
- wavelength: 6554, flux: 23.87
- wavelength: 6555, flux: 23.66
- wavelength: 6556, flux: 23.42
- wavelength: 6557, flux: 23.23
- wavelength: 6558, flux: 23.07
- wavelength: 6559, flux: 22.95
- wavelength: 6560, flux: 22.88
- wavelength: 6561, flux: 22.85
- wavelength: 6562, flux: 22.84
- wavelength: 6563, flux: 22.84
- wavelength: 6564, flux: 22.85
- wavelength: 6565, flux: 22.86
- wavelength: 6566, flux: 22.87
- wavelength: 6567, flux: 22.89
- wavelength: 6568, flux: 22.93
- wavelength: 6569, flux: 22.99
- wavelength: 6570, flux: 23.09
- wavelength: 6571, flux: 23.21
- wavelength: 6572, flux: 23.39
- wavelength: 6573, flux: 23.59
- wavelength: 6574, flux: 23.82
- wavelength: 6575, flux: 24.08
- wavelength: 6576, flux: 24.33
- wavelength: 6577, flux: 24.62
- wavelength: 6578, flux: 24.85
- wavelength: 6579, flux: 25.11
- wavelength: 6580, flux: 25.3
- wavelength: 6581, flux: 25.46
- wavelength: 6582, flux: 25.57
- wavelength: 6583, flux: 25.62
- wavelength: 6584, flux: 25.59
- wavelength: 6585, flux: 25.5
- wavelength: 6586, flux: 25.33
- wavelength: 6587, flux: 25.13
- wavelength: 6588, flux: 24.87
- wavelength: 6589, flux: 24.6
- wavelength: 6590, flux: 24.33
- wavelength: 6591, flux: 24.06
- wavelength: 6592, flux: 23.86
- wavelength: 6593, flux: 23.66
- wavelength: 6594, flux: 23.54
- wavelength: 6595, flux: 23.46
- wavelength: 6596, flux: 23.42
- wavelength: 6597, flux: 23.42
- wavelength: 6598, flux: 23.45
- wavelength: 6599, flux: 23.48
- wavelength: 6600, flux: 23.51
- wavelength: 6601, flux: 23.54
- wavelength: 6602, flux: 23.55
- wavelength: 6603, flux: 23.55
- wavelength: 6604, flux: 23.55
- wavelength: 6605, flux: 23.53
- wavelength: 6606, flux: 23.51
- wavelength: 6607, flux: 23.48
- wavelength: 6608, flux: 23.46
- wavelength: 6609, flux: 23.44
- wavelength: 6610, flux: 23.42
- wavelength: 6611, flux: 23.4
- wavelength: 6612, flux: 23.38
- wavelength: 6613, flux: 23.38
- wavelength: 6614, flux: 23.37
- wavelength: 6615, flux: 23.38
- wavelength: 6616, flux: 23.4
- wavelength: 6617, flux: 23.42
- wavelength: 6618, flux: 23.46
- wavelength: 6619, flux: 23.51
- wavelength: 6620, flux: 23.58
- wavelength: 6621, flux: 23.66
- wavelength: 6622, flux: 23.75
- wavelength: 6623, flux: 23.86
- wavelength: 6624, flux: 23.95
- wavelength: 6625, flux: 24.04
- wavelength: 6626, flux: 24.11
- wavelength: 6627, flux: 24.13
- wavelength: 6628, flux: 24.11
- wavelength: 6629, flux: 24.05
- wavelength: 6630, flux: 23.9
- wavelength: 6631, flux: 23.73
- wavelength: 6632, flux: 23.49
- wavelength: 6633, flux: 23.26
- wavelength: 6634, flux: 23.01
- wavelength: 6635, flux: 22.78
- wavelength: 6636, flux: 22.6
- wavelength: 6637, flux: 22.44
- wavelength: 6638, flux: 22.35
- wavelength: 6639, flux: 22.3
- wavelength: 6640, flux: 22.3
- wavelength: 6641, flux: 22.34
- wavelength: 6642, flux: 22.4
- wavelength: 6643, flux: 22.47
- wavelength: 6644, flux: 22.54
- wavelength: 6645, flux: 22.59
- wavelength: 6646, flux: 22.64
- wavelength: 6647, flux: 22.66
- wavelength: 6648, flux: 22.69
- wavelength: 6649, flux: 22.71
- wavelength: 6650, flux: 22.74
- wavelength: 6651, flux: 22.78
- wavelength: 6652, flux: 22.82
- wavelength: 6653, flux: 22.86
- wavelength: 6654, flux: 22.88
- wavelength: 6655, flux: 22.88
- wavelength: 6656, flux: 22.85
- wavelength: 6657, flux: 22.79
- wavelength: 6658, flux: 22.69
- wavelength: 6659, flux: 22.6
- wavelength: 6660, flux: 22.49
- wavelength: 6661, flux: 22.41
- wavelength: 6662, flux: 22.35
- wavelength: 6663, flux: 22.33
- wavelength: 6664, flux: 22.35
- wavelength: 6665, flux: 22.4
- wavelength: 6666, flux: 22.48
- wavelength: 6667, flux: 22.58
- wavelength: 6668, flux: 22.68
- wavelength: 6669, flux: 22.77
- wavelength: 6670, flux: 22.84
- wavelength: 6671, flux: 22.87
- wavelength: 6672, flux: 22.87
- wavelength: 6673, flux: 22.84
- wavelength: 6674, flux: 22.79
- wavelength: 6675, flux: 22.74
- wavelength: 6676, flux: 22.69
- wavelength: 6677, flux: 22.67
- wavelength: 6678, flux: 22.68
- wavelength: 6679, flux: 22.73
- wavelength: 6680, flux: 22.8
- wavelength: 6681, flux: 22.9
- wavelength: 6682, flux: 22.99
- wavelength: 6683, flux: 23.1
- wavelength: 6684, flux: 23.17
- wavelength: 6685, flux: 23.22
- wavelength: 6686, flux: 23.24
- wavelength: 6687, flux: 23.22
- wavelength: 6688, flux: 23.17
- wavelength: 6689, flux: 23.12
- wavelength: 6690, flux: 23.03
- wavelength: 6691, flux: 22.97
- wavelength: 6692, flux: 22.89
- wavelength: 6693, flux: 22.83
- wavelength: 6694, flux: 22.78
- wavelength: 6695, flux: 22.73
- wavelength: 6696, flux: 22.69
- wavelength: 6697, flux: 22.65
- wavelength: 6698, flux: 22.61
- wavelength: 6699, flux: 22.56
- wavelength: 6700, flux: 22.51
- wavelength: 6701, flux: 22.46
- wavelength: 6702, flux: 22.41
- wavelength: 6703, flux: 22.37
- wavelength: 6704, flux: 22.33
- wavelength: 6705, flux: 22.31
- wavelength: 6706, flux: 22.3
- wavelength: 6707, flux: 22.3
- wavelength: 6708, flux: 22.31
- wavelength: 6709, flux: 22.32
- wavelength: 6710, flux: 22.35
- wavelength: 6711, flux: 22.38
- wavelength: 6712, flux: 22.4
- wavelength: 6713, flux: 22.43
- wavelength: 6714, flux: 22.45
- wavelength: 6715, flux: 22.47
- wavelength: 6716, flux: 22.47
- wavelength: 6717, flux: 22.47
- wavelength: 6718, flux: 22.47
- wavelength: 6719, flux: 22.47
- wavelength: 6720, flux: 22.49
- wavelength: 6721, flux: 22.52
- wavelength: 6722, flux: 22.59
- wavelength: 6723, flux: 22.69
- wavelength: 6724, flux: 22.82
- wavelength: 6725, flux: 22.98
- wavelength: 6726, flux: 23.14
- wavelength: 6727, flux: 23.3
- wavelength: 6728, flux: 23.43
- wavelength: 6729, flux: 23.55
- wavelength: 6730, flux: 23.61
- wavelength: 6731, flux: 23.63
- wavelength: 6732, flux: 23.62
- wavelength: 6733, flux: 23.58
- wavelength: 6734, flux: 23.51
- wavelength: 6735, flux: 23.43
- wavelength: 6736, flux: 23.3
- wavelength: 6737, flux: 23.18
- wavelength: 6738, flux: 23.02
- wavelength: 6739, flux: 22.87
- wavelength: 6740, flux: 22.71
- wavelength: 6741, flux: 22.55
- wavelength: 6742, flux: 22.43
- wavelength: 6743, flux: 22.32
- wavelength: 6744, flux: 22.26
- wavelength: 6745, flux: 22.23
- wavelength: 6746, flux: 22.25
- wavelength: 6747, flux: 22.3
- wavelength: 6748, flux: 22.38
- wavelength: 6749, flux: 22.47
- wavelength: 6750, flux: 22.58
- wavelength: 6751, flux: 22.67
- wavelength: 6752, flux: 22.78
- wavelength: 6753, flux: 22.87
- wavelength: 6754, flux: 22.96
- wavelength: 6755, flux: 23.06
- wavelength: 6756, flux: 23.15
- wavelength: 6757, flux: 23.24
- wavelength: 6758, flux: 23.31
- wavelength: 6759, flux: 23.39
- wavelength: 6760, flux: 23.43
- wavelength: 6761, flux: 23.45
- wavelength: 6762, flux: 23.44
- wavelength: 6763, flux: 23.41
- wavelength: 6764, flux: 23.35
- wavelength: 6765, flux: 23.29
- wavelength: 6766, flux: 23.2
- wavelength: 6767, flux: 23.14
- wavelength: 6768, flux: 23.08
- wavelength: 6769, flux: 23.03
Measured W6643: 0.67 angstrom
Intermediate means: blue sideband 23.9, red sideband 22.7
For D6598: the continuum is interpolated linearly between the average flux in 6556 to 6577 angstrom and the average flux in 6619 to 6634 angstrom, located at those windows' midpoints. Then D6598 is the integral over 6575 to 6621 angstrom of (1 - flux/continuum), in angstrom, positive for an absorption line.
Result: -1.0 angstrom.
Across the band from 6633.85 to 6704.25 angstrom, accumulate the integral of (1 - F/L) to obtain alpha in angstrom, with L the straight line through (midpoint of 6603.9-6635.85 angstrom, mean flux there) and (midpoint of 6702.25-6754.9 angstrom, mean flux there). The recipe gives 1.5 angstrom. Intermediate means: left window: 23.6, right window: 22.7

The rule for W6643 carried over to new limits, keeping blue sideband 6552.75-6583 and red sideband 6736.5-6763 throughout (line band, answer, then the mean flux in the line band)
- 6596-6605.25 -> 0.0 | 23.5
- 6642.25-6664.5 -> 0.6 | 22.6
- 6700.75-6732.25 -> 0.4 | 22.7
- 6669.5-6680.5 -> 0.2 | 22.8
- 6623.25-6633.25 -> -0.2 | 23.9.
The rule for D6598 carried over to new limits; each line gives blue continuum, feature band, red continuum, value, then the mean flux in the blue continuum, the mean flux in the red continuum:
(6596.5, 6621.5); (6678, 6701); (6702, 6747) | 0.1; 23.5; 22.7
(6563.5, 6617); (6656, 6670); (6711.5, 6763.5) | 0.5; 23.9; 22.9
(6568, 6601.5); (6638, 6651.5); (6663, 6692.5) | 0.5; 24.2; 22.8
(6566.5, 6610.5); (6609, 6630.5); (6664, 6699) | 0.0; 24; 22.8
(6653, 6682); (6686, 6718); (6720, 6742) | 0.4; 22.7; 23.1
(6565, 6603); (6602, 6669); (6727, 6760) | 1.8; 24.1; 23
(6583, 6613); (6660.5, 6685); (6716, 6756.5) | 0.7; 23.9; 22.9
